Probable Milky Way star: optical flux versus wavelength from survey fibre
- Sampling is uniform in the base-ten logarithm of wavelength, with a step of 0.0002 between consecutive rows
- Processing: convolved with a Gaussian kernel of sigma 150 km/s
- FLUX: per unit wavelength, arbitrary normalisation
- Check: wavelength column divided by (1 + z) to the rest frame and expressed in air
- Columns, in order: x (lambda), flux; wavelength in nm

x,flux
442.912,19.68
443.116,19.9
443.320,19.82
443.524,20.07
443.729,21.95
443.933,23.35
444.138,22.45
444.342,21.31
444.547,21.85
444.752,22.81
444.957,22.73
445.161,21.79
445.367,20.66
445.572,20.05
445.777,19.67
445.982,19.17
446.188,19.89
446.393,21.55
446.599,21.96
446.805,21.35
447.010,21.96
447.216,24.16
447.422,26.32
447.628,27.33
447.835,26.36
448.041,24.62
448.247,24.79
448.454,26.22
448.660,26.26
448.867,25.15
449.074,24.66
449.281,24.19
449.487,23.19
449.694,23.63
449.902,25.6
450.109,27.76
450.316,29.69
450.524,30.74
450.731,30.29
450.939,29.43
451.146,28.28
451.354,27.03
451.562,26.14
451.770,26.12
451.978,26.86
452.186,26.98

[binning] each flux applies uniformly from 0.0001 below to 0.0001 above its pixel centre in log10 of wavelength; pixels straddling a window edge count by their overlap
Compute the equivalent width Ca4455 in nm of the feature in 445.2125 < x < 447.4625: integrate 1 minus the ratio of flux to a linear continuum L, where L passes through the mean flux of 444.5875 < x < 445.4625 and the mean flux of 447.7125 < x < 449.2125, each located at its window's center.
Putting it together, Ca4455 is 0.19 nm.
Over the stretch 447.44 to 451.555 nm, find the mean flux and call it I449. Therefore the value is 26.6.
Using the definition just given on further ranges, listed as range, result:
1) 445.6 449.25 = 23.6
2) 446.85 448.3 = 25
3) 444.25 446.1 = 21.1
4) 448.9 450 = 24.3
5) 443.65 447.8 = 22.2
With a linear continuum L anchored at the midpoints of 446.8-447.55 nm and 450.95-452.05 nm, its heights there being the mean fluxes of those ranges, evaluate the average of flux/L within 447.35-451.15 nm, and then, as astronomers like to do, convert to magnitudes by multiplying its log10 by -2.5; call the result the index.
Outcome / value -0.045 mag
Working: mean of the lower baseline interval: 23.9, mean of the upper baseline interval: 27.1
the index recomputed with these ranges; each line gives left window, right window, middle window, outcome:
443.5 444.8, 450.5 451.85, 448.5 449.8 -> 0.08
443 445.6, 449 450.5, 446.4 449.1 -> -0.02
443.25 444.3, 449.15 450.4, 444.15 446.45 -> 0.07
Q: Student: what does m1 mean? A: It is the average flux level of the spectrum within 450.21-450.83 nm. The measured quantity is 30.2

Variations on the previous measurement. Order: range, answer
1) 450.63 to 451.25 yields 29.3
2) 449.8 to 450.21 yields 26.7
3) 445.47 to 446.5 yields 20.1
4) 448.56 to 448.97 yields 25.7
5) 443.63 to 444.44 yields 22.3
